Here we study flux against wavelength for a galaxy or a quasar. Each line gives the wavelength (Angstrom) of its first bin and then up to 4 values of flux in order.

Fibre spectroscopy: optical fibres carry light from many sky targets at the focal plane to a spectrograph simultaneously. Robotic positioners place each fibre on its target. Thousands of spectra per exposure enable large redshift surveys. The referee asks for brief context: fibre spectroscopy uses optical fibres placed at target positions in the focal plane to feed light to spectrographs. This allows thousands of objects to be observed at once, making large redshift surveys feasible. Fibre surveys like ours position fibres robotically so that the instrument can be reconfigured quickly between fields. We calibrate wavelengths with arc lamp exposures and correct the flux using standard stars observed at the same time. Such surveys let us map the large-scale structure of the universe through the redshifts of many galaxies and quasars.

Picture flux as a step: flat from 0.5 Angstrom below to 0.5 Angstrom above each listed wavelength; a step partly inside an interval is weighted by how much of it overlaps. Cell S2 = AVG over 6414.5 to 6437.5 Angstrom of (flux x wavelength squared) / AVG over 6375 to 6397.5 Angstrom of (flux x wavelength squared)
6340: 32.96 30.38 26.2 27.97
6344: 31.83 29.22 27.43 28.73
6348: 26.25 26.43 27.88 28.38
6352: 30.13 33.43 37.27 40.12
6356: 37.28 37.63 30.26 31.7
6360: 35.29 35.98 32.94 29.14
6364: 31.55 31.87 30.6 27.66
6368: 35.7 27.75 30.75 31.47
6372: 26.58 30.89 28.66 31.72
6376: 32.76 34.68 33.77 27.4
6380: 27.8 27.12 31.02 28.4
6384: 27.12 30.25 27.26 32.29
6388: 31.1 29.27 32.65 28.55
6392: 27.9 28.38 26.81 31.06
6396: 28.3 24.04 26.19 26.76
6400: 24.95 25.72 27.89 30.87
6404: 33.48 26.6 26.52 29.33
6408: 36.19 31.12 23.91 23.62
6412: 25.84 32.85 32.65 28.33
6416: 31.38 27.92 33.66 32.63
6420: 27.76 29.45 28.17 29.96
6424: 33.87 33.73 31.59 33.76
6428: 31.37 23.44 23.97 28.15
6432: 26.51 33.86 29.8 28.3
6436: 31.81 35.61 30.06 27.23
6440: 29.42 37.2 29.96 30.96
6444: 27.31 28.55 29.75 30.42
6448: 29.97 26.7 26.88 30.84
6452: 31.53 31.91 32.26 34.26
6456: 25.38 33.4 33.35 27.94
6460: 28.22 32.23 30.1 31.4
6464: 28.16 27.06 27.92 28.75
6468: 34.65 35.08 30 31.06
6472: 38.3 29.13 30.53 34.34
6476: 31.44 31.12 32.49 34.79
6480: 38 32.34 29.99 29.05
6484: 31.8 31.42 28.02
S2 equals 1.04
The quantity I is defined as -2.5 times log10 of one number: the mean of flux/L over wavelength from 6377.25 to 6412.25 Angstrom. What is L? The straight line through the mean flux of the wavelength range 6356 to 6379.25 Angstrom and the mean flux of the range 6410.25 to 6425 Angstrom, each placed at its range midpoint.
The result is 0.08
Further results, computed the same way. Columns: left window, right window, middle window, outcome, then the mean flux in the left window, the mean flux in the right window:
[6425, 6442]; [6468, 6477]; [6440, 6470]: 0.038 mag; 30.2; 32.5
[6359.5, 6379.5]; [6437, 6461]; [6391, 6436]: 0.061 mag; 31.4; 30.3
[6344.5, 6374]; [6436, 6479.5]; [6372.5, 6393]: 0.044 mag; 31.3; 30.9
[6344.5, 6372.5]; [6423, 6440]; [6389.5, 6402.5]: 0.117 mag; 31.4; 30.2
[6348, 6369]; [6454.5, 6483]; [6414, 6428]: 0.027 mag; 32.3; 31.4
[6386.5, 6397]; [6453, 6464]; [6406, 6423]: 0.009 mag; 29.4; 30.8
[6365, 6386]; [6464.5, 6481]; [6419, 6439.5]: 0.044 mag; 30.1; 32.2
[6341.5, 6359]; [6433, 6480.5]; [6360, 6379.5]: -0.009 mag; 31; 31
